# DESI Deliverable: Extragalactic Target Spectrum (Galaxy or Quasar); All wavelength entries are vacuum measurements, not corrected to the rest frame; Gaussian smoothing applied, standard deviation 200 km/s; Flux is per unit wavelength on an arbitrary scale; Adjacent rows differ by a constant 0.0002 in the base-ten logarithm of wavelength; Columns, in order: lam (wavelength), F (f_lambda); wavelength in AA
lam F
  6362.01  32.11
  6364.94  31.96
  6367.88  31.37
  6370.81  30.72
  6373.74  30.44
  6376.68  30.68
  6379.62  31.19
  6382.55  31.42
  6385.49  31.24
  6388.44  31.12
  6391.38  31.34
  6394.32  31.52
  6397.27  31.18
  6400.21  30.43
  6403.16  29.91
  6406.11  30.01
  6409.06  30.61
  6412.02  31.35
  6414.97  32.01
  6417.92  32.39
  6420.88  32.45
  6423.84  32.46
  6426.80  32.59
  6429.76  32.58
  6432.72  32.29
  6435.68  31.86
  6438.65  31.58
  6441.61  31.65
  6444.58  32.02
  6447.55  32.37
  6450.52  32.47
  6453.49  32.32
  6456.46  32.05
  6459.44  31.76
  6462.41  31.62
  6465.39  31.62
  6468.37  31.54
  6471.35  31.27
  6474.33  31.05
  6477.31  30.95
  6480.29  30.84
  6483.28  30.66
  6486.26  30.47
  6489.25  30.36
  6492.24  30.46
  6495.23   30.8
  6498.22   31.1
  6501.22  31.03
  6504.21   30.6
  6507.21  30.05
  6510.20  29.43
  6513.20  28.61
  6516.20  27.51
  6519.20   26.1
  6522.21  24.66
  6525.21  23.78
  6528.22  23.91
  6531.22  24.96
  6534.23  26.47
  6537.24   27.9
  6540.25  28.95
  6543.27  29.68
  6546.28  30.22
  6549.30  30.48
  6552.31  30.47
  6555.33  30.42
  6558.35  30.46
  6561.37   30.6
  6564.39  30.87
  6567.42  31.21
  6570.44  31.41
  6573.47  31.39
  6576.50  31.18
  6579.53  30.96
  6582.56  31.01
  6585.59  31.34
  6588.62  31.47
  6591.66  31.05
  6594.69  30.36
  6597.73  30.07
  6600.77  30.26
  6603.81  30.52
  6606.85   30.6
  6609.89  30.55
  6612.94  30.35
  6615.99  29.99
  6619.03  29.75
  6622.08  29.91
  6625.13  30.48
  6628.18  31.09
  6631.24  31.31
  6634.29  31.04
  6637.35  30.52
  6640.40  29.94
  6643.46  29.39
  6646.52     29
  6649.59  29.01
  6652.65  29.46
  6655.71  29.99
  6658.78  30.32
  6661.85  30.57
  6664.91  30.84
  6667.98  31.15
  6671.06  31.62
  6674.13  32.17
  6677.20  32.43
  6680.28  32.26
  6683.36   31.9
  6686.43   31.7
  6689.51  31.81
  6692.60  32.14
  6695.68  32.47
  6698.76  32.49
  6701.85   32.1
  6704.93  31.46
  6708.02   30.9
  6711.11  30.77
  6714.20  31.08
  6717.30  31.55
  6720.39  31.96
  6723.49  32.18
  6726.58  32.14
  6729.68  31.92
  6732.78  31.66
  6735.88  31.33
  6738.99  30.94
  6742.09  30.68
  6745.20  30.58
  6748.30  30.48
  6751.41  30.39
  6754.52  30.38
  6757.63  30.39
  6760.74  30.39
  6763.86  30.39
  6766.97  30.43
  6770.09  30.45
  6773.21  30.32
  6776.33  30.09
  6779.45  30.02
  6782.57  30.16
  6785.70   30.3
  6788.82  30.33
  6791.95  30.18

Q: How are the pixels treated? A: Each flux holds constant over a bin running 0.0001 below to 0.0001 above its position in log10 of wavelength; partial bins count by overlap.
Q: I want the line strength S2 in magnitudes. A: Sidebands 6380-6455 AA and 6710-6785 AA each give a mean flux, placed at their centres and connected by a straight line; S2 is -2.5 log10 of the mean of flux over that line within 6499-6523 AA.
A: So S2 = 0.10 mag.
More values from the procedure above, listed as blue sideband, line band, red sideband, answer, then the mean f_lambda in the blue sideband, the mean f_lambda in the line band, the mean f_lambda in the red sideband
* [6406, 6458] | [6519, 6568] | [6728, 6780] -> 0.117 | 32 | 28.3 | 30.7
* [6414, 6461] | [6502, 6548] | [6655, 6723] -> 0.160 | 32.2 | 27.6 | 31.6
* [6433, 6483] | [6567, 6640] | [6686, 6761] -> 0.027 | 31.7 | 30.7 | 31.4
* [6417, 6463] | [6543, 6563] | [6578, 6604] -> 0.027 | 32.2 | 30.4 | 30.8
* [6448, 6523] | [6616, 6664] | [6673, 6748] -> 0.041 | 30.4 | 30.1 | 31.7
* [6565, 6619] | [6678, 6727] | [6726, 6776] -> -0.036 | 30.8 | 31.8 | 30.8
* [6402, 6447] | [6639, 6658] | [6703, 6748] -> 0.070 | 31.7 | 29.5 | 31.4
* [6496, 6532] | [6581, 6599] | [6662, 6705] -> -0.047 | 27.8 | 30.9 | 31.9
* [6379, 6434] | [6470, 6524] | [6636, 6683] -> 0.051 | 31.5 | 29.7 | 30.6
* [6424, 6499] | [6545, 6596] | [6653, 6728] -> 0.023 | 31.6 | 30.9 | 31.6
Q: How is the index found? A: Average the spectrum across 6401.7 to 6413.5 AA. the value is 30.5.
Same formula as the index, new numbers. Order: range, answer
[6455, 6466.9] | 31.7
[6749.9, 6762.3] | 30.4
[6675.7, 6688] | 32.1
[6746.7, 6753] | 30.5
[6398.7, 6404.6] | 30.2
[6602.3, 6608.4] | 30.6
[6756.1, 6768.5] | 30.4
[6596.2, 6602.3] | 30.2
